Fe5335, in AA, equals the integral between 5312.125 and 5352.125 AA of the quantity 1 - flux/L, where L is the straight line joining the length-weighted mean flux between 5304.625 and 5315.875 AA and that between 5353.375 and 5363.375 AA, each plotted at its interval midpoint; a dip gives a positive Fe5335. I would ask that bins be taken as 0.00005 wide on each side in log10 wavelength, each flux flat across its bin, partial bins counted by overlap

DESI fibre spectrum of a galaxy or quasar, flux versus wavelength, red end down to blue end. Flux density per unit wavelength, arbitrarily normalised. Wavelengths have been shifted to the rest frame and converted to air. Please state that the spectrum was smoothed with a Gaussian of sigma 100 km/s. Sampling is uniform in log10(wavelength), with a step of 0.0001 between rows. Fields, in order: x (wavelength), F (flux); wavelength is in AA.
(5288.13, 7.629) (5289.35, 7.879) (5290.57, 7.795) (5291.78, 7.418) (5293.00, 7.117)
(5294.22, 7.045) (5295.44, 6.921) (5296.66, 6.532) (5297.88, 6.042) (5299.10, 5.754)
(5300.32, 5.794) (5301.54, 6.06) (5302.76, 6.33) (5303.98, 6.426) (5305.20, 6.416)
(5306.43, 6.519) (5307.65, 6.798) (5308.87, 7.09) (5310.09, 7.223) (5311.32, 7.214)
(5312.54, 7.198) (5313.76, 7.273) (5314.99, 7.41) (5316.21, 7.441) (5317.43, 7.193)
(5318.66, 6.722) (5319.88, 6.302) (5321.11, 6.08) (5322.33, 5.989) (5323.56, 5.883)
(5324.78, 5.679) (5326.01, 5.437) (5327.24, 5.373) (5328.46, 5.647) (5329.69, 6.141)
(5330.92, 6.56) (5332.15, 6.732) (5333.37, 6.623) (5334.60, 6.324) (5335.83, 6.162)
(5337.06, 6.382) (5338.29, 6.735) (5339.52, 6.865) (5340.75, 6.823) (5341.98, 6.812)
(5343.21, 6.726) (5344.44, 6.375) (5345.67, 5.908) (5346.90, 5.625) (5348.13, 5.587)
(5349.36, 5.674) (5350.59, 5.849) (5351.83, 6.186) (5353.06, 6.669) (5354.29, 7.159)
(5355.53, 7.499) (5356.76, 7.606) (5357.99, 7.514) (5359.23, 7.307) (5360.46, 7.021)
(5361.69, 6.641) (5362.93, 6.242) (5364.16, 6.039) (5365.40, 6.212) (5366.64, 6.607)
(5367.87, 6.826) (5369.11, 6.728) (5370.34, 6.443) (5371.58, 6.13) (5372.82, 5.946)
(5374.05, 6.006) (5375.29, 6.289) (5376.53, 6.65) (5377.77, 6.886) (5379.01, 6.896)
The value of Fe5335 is 4.1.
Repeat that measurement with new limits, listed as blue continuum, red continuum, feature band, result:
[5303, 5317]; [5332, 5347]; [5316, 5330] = 1.3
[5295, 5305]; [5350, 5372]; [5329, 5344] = -0.1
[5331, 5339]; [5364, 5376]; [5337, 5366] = -0.6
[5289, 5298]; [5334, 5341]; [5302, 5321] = 0.0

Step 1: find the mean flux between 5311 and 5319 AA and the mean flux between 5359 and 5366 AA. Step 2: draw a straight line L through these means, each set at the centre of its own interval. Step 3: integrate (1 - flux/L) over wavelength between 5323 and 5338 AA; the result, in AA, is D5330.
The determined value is 1.94 AA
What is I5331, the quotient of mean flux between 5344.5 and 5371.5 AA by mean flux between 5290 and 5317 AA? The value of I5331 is 0.96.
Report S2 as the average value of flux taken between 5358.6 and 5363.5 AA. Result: 6.81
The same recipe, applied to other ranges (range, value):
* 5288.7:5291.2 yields 7.84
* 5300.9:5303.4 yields 6.2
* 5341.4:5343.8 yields 6.77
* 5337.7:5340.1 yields 6.8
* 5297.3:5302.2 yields 5.92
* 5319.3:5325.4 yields 5.98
